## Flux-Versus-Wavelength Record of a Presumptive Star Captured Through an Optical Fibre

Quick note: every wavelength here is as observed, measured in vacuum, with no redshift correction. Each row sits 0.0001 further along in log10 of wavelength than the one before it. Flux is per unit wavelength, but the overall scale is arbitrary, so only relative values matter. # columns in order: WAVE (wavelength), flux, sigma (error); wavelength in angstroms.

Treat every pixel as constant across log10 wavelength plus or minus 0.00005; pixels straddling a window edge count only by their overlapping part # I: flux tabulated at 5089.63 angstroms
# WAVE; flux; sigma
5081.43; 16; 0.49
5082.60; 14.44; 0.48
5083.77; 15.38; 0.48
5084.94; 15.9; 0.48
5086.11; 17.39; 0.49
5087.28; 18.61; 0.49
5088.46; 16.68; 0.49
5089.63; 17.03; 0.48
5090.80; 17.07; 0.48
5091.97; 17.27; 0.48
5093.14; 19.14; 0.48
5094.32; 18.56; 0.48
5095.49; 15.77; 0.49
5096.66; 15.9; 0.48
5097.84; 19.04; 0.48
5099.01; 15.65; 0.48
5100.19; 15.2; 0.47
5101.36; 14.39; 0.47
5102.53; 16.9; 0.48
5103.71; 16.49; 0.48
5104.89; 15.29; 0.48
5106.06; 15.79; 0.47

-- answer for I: 17.03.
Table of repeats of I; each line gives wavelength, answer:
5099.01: 15.65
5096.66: 15.9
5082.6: 14.44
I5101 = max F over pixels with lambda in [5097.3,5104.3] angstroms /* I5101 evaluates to 19.04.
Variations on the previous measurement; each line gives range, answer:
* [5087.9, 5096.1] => 19.14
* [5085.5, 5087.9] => 18.61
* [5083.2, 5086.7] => 17.39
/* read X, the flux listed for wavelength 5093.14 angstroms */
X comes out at 19.14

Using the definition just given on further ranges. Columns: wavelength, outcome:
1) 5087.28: 18.61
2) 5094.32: 18.56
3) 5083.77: 15.38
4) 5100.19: 15.2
